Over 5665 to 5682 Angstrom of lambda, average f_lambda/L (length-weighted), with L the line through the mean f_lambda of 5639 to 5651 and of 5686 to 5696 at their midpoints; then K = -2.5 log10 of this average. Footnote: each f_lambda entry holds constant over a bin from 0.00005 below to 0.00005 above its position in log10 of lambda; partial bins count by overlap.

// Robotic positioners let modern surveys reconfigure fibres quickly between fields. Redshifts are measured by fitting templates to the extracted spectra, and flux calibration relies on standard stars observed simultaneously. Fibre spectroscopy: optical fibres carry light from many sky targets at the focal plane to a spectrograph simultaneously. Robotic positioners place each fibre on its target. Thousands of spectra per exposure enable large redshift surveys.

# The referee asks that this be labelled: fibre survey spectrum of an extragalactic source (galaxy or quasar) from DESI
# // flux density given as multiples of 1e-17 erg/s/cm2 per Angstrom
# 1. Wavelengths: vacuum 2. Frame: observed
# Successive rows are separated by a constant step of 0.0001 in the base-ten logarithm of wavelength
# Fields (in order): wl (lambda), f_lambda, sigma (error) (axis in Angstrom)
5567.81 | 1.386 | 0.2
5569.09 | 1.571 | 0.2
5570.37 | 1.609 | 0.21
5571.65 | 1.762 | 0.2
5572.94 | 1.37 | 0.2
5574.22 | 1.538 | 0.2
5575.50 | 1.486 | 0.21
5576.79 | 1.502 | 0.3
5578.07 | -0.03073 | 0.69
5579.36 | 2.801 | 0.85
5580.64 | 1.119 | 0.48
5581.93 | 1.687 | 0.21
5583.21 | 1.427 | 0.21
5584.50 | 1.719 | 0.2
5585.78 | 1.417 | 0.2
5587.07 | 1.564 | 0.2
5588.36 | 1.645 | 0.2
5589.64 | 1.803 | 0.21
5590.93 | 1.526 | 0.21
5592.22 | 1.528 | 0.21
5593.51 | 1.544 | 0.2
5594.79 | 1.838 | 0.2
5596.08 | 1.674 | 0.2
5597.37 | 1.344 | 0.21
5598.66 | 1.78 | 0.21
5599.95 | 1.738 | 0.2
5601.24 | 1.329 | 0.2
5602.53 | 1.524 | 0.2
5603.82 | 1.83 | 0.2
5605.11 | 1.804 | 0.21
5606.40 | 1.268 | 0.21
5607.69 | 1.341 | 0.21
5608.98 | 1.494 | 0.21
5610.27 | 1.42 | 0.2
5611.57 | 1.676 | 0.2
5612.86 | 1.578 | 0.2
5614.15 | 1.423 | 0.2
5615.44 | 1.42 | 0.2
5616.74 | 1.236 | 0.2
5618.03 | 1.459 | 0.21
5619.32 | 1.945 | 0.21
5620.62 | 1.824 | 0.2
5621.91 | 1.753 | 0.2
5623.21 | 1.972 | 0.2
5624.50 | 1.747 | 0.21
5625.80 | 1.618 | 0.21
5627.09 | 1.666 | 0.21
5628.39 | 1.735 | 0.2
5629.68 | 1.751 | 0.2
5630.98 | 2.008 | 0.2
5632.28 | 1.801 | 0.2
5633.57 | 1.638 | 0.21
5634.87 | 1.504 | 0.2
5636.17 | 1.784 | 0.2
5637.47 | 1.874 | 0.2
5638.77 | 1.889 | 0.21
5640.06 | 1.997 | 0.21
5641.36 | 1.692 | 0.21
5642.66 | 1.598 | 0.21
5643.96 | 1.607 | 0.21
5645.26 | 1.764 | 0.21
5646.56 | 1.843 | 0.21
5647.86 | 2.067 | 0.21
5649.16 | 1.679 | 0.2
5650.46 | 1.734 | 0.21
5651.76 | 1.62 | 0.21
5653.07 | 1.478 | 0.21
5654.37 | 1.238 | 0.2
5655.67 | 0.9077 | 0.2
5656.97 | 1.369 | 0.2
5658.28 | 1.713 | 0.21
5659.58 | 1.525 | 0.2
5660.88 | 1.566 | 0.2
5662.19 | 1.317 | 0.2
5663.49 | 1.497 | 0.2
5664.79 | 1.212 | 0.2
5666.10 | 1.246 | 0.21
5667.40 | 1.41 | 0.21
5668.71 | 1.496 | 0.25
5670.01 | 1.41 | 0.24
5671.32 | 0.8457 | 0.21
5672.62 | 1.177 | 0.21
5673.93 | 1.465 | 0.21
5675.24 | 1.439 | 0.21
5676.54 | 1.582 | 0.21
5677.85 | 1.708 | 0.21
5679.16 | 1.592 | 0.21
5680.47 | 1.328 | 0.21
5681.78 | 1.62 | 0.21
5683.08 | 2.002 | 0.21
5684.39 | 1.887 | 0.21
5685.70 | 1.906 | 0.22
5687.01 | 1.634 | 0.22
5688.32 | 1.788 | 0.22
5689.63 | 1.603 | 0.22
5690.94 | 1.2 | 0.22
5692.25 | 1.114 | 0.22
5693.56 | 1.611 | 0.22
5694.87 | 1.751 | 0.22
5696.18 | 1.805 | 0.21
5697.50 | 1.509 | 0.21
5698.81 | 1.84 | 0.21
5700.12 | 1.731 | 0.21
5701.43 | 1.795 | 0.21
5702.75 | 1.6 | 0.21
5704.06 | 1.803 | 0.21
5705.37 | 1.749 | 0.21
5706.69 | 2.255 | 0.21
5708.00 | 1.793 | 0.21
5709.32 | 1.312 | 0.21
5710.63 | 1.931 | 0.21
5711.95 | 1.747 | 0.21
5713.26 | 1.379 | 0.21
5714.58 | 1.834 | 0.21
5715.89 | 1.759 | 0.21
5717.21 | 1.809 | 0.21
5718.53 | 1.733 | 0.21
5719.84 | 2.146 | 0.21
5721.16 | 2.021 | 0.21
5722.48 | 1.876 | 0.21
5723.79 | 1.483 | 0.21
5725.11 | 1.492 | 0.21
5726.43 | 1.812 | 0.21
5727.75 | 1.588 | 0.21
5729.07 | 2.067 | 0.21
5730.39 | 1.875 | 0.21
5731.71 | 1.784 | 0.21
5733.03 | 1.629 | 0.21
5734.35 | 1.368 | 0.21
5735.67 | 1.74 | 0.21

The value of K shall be 0.17 mag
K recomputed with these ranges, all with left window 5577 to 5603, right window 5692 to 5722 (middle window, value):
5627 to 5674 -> 0.05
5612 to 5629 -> -0.03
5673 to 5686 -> 0.04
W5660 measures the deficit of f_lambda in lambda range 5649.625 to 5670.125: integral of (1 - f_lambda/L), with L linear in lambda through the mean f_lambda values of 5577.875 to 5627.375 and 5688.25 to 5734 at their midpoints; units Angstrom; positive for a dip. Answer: 2.9 Angstrom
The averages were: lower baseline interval 1.59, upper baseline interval 1.72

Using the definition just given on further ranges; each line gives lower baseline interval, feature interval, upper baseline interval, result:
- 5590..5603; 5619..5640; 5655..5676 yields -4.43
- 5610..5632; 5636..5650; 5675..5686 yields -1.08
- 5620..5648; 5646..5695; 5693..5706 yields 6.51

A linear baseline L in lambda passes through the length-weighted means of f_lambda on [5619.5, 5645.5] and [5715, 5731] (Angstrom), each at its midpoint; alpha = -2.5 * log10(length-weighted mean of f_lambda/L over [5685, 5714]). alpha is 0.075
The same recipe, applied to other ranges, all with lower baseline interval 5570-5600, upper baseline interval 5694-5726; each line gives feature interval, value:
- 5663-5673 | 0.294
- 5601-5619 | 0.067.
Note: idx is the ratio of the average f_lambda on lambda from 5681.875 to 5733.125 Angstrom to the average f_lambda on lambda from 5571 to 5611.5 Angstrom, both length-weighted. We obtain 1.12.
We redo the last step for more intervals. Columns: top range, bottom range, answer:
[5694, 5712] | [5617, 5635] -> 1.01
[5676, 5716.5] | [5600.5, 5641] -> 1.02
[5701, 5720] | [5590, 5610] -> 1.12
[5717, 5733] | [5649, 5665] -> 1.24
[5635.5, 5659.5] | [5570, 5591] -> 1.09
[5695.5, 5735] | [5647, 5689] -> 1.15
